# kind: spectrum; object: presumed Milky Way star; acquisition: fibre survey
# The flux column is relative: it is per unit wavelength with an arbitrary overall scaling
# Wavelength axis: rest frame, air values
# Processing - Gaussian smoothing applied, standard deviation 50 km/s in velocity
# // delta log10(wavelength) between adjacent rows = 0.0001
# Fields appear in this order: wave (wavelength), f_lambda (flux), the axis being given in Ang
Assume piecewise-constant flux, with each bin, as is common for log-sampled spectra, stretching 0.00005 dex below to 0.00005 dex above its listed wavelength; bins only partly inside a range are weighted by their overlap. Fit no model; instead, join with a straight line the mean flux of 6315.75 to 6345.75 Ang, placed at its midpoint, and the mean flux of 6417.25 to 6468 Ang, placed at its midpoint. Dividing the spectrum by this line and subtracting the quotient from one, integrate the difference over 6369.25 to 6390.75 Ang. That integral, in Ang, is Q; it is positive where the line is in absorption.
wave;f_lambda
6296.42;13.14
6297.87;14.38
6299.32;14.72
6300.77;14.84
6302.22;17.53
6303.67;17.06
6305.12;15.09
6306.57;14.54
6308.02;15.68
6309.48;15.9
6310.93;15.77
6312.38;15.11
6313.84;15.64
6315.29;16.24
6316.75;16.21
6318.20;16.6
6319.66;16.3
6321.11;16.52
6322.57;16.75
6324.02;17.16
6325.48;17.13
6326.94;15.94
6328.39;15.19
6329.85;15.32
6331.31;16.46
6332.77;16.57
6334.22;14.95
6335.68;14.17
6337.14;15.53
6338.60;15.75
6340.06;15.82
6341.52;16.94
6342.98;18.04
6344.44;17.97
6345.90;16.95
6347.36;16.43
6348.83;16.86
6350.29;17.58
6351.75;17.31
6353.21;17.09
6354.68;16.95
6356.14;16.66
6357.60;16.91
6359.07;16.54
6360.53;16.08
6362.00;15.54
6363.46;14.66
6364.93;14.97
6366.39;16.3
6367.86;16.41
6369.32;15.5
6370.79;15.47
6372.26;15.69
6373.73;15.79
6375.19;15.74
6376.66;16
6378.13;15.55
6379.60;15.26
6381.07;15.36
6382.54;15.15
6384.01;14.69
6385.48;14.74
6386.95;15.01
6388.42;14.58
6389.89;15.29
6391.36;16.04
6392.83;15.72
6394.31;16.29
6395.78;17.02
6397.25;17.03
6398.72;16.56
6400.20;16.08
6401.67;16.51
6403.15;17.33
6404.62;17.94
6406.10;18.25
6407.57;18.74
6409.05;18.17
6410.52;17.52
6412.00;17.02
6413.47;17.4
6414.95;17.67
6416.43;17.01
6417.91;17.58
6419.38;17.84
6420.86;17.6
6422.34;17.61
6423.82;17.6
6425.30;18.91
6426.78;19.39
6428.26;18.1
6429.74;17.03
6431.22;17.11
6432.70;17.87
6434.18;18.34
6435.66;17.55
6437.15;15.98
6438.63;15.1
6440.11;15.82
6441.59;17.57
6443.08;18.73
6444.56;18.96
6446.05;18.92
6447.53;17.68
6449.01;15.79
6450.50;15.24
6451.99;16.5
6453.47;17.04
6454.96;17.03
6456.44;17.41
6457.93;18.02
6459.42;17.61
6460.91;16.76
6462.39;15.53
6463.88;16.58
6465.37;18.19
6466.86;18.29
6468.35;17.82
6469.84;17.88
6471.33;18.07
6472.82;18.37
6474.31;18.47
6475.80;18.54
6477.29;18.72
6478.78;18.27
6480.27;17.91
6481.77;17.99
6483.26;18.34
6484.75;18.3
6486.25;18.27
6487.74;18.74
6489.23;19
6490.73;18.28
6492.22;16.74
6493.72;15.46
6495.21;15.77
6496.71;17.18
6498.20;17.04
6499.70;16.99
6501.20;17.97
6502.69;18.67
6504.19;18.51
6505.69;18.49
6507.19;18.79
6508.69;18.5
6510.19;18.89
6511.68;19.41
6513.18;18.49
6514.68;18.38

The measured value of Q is 1.9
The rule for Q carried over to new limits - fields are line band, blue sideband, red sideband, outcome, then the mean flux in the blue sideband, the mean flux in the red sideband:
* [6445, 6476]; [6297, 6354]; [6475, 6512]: 0.4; 16.1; 18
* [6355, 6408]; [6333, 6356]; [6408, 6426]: 3.4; 16.6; 17.7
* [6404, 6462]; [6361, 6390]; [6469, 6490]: -1.6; 15.4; 18.3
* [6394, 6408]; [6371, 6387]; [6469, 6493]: -1.0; 15.4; 18.2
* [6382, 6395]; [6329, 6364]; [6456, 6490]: 1.3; 16.4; 18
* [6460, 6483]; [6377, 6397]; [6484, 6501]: -1.0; 15.5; 17.4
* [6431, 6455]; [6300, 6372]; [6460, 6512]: 0.4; 16.2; 17.9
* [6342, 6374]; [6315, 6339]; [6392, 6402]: -0.5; 16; 16.5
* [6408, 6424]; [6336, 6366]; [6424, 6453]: -0.4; 16.5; 17.4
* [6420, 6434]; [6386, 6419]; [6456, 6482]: -0.6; 16.9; 17.8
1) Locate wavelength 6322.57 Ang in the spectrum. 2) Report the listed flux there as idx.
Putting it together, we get 16.75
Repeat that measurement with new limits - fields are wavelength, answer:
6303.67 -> 17.06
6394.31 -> 16.29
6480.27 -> 17.91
